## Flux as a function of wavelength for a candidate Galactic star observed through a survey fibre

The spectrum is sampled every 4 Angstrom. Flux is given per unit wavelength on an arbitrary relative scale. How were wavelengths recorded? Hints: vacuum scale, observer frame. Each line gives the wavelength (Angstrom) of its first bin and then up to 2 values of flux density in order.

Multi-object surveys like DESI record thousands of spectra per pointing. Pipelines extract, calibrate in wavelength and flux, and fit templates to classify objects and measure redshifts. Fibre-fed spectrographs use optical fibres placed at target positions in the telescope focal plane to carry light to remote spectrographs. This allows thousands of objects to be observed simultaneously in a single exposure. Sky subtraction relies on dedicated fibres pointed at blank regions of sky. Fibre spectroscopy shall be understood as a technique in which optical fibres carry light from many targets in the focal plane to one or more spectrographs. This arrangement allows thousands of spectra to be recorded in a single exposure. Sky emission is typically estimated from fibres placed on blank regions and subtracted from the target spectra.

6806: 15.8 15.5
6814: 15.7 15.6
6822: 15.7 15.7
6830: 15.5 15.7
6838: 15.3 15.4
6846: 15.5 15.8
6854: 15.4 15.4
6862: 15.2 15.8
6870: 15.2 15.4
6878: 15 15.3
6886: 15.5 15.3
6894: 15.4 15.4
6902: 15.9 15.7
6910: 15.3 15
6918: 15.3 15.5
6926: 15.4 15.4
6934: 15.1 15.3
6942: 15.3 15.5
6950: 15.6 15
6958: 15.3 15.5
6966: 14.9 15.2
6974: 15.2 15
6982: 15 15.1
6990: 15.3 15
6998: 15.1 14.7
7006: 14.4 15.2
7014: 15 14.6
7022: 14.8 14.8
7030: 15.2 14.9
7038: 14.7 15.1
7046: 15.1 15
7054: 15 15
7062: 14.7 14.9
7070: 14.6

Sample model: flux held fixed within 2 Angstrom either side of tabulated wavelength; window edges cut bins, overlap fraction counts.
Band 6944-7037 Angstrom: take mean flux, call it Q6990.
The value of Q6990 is 15.1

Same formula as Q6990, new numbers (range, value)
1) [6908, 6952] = 15.3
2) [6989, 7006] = 14.9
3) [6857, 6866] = 15.4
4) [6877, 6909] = 15.4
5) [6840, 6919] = 15.4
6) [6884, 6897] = 15.4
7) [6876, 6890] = 15.3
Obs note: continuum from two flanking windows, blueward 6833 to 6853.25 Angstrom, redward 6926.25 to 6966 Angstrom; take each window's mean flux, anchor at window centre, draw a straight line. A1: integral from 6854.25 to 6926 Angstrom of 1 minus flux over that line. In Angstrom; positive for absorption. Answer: 0.18 Angstrom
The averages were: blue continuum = 15.5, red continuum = 15.3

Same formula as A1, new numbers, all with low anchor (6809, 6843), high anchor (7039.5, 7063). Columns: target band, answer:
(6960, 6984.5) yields 0.10 Angstrom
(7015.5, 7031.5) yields 0.23 Angstrom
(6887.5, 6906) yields -0.16 Angstrom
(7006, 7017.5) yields 0.14 Angstrom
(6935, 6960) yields -0.11 Angstrom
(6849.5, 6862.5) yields 0.05 Angstrom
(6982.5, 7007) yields 0.29 Angstrom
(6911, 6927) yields 0.04 Angstrom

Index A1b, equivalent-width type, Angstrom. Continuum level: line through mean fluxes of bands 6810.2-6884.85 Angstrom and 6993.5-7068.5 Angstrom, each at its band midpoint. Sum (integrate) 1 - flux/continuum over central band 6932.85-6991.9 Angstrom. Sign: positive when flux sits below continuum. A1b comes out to -0.4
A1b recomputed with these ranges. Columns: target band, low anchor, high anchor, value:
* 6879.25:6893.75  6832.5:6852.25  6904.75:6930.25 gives 0.1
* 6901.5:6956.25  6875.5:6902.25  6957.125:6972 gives -0.3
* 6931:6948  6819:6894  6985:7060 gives -0.1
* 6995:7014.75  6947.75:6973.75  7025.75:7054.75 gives 0.3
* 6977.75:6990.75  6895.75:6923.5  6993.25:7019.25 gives -0.1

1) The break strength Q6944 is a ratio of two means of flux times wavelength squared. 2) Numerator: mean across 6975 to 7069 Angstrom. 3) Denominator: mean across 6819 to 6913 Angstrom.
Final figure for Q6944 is 1.01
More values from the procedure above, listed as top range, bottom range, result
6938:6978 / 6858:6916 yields 1.01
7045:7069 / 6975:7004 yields 1.01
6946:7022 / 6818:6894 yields 1.01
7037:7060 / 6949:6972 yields 1.01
